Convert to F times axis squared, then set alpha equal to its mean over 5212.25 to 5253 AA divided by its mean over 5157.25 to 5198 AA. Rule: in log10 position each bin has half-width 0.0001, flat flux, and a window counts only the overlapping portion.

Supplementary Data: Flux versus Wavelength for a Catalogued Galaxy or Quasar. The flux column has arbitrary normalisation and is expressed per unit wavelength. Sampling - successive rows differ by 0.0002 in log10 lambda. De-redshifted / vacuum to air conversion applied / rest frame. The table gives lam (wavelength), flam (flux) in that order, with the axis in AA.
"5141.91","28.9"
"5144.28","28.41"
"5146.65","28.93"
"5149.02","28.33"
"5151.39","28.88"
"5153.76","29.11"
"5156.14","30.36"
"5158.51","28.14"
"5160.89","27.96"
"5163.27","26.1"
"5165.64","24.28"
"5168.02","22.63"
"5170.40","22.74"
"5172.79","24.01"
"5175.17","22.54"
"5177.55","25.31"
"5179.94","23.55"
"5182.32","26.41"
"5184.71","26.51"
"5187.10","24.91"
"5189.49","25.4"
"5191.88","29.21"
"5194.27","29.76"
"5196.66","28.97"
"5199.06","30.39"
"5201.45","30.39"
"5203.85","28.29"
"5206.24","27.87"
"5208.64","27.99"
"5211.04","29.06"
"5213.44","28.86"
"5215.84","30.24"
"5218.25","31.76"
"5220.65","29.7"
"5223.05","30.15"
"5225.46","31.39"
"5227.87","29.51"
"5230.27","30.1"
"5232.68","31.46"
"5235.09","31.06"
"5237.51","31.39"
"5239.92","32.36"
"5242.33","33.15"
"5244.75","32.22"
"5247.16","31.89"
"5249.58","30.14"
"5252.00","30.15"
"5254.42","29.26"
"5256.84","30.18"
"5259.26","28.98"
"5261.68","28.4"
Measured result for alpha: 1.2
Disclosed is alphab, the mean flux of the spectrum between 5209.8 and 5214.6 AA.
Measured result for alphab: 29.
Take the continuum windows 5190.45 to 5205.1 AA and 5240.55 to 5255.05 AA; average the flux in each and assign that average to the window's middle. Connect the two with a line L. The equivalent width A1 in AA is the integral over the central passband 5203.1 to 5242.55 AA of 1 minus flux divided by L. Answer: 0.20 AA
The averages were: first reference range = 29.4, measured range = 30.2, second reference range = 31.3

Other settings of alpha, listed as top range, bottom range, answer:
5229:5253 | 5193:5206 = 1.08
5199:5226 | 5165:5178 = 1.28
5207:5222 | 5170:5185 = 1.23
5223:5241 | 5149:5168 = 1.16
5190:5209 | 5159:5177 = 1.20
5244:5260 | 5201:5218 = 1.06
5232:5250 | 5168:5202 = 1.24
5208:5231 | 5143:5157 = 1.06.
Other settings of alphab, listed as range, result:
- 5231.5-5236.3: 31.2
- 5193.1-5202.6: 29.9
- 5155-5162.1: 28.8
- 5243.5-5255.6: 30.7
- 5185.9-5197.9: 27.6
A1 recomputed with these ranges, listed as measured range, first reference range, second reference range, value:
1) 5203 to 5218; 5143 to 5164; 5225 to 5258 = 0.6 AA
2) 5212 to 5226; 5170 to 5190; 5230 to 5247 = -0.4 AA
